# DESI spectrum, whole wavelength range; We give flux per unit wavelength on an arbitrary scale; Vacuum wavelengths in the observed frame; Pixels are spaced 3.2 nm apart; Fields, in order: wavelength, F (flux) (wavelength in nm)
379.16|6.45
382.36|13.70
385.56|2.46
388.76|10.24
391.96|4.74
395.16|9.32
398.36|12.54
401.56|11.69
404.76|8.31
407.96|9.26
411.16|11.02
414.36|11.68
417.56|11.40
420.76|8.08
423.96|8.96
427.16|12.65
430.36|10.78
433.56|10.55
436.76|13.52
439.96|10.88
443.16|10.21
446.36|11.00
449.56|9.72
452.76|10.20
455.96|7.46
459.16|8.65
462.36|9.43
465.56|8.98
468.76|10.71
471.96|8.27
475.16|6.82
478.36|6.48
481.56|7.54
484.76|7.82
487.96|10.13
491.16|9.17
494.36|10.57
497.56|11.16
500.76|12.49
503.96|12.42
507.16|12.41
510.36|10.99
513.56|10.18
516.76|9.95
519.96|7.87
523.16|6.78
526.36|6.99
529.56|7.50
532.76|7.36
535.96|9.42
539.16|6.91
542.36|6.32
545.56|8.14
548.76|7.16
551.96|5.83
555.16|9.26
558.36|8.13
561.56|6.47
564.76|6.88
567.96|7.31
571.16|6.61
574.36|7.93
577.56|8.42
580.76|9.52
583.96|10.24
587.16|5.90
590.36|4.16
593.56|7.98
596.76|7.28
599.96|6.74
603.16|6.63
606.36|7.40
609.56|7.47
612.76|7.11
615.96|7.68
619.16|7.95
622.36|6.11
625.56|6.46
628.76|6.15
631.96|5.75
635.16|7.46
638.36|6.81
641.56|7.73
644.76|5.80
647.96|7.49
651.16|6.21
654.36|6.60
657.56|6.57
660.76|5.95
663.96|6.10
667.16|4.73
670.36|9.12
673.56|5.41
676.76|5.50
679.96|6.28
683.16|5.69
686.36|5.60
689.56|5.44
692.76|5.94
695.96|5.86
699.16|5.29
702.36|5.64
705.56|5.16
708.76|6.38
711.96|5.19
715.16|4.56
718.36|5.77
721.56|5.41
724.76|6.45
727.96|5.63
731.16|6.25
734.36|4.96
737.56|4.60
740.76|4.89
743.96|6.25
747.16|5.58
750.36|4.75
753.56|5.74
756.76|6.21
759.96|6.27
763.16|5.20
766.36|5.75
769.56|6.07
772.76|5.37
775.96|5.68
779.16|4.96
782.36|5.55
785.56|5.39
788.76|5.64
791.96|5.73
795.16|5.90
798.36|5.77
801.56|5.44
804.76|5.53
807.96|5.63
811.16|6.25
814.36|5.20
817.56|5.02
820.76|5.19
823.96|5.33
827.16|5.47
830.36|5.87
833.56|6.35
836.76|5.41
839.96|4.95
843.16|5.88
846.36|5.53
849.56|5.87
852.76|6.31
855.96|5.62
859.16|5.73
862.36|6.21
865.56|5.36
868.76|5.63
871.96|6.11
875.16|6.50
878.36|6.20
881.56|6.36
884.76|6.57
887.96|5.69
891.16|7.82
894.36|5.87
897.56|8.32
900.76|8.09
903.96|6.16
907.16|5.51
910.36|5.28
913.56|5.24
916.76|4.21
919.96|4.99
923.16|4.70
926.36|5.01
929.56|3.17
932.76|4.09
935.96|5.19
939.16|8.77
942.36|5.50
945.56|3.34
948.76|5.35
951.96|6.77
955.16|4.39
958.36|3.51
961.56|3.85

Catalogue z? 0.796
